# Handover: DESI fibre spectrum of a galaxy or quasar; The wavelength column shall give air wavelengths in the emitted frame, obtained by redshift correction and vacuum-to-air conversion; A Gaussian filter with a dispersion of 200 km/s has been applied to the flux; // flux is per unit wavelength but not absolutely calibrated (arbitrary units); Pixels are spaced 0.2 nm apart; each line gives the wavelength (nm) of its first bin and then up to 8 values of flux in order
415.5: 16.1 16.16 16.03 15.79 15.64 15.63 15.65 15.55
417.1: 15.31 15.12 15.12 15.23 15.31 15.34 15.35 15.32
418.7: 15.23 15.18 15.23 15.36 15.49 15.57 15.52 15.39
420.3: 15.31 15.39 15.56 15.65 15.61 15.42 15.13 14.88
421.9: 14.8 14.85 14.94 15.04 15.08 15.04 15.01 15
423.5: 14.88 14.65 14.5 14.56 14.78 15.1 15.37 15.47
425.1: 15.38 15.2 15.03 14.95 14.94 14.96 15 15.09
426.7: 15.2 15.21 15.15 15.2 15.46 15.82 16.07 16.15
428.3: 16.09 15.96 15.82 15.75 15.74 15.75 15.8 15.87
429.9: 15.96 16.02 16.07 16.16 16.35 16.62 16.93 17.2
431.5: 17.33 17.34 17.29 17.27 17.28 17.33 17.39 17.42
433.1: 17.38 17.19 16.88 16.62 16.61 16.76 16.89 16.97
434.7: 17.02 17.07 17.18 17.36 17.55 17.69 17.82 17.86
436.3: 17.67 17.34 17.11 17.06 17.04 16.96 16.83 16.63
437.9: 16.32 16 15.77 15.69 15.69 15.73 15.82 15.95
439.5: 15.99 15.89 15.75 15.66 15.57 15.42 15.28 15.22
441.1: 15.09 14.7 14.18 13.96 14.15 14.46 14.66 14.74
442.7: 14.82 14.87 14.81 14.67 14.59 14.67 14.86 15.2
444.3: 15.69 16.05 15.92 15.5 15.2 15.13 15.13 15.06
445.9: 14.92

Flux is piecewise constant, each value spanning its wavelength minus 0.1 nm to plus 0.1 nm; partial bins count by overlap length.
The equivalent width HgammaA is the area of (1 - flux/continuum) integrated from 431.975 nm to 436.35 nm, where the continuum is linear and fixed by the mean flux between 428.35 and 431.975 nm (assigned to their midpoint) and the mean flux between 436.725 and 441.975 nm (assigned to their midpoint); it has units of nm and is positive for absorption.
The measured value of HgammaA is -0.318 nm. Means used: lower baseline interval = 16.3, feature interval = 17.2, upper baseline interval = 15.7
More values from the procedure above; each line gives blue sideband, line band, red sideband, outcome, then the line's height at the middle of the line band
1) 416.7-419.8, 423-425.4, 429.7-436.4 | 0.15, 16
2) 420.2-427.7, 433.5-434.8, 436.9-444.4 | -0.13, 15.3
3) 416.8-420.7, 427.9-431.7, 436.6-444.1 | -0.20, 15.4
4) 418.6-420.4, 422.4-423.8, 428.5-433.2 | 0.07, 15.8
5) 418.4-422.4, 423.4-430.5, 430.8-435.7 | 0.36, 16.2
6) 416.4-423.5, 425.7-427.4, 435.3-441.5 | 0.06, 15.6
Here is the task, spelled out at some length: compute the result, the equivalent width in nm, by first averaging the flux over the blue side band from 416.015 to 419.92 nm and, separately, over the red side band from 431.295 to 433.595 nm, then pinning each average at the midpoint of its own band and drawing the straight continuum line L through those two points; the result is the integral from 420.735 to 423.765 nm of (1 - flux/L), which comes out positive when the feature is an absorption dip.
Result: 0.16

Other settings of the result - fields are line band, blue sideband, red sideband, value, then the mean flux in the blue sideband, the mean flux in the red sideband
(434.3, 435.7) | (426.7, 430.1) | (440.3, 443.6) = -0.179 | 15.7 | 14.8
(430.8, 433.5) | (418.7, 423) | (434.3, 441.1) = -0.189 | 15.3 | 16.5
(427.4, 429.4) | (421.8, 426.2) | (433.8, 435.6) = -0.004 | 15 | 17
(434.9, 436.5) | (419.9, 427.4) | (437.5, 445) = -0.240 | 15.1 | 15.3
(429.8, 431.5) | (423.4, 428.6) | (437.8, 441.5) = -0.122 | 15.2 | 15.6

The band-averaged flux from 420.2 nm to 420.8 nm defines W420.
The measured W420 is 15.4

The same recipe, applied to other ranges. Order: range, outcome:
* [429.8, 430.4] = 16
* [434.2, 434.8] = 17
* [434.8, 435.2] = 17.1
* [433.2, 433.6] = 17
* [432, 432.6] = 17.3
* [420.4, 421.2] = 15.6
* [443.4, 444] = 14.7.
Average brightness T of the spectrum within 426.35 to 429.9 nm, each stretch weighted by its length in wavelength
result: 15.7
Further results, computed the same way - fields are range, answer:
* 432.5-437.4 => 17.2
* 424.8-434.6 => 16.2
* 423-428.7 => 15.2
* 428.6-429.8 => 15.8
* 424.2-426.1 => 15.1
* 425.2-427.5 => 15.1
